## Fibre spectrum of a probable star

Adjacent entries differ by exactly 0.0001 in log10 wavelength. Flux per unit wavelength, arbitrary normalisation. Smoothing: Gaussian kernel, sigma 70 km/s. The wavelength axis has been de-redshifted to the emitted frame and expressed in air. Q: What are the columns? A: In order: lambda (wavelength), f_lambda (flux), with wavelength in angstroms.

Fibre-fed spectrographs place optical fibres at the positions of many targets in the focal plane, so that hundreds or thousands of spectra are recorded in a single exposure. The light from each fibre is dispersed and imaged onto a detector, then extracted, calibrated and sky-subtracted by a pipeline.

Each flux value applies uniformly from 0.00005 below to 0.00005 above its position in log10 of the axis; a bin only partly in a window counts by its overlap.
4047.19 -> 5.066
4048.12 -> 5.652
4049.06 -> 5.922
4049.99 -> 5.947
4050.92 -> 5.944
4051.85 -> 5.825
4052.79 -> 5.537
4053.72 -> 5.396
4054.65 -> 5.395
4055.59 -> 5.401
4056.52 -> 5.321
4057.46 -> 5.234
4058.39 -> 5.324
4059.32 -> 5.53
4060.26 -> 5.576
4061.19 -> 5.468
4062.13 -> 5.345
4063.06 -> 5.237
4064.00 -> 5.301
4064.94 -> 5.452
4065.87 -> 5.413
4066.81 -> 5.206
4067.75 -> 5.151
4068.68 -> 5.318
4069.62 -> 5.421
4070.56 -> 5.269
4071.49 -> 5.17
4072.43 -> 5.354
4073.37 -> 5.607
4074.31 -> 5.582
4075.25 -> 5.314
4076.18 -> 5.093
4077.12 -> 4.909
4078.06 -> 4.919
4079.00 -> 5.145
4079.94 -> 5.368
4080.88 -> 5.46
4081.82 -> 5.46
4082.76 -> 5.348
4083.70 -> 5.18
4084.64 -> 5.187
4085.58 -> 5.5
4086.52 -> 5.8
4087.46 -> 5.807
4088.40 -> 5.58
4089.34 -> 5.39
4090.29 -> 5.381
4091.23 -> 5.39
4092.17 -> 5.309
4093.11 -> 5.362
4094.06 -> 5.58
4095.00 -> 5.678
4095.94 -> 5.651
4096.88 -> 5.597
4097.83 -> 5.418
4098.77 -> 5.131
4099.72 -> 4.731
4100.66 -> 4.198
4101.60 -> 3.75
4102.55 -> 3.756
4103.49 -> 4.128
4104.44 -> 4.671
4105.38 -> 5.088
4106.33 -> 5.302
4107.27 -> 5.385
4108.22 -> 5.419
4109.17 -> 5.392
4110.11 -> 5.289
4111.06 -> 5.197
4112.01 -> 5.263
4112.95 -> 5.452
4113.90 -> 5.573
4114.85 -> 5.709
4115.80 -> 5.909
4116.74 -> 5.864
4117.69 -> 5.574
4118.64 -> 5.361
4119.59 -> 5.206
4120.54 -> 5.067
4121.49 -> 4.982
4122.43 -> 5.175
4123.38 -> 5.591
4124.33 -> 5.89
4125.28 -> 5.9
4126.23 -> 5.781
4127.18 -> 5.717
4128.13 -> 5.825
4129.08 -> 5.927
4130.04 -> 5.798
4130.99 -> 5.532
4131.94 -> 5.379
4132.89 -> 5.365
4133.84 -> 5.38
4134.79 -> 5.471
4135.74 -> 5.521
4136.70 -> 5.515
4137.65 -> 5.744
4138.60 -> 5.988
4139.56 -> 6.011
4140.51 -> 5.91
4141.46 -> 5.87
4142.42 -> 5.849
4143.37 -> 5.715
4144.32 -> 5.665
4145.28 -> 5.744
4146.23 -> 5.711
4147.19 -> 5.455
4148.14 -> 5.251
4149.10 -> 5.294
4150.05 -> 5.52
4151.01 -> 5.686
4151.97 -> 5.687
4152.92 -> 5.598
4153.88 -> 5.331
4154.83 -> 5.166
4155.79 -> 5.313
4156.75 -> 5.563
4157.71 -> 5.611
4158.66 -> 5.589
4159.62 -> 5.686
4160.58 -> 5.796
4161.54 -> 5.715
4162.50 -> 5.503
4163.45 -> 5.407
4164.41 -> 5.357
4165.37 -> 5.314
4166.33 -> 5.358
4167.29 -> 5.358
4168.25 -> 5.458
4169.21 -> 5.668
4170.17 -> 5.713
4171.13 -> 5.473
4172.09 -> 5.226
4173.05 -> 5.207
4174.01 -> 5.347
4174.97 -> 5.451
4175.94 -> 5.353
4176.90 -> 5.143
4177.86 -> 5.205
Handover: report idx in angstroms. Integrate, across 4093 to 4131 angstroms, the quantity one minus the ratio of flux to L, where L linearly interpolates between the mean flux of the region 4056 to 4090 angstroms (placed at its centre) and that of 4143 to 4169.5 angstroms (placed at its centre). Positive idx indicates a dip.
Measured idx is 0.8 angstroms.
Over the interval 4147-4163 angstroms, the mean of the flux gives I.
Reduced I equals 5.52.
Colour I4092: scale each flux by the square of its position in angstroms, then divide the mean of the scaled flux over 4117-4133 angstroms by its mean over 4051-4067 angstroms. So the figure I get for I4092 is 1.05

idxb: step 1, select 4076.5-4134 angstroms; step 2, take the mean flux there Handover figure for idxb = 5.33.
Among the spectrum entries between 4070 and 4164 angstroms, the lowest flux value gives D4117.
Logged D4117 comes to 3.75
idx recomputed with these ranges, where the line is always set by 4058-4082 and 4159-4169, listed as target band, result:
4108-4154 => -1.17 angstroms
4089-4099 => -0.16 angstroms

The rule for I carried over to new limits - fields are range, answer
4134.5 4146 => 5.75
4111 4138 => 5.54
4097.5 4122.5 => 5.11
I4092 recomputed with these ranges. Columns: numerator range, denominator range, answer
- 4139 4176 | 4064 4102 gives 1.08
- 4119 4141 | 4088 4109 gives 1.12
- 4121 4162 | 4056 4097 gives 1.08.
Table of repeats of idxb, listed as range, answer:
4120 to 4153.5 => 5.61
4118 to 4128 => 5.48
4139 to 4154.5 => 5.64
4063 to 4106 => 5.21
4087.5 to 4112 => 5.12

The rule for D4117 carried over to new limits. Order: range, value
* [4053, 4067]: 5.206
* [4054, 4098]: 4.909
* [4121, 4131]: 4.982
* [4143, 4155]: 5.166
